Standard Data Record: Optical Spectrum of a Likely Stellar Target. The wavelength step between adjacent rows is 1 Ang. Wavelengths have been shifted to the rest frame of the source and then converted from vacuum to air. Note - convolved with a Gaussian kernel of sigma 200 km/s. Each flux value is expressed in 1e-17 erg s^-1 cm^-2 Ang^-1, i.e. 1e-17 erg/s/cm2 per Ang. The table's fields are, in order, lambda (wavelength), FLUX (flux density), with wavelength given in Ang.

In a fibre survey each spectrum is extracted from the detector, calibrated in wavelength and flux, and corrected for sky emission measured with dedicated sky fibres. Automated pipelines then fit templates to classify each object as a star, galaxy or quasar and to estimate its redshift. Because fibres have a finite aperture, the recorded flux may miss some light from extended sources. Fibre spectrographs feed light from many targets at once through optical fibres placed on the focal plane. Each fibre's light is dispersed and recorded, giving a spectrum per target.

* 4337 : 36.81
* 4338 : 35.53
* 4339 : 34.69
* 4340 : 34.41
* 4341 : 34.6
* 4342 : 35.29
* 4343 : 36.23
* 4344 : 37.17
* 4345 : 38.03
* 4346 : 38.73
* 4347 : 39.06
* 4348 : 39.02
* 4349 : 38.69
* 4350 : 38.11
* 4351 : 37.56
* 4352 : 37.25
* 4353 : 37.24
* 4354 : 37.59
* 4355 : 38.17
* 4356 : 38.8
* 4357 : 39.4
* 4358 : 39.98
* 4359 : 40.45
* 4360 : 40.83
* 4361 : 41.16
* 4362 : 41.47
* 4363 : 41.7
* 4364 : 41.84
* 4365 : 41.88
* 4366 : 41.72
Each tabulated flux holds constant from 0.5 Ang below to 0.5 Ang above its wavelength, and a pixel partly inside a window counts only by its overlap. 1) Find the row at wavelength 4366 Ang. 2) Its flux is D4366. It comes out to 41.72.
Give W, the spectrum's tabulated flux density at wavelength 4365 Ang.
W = 41.88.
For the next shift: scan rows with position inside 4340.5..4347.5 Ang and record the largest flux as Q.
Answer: 39.06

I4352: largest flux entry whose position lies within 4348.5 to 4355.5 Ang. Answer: 38.69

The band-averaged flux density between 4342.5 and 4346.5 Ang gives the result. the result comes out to 37.5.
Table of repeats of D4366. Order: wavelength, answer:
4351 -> 37.56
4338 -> 35.53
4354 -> 37.59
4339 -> 34.69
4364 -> 41.84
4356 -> 38.8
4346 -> 38.73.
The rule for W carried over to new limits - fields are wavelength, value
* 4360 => 40.83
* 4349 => 38.69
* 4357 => 39.4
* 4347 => 39.06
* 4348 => 39.02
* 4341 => 34.6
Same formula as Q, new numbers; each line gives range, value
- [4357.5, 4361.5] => 41.16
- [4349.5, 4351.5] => 38.11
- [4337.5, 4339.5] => 35.53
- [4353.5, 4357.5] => 39.4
